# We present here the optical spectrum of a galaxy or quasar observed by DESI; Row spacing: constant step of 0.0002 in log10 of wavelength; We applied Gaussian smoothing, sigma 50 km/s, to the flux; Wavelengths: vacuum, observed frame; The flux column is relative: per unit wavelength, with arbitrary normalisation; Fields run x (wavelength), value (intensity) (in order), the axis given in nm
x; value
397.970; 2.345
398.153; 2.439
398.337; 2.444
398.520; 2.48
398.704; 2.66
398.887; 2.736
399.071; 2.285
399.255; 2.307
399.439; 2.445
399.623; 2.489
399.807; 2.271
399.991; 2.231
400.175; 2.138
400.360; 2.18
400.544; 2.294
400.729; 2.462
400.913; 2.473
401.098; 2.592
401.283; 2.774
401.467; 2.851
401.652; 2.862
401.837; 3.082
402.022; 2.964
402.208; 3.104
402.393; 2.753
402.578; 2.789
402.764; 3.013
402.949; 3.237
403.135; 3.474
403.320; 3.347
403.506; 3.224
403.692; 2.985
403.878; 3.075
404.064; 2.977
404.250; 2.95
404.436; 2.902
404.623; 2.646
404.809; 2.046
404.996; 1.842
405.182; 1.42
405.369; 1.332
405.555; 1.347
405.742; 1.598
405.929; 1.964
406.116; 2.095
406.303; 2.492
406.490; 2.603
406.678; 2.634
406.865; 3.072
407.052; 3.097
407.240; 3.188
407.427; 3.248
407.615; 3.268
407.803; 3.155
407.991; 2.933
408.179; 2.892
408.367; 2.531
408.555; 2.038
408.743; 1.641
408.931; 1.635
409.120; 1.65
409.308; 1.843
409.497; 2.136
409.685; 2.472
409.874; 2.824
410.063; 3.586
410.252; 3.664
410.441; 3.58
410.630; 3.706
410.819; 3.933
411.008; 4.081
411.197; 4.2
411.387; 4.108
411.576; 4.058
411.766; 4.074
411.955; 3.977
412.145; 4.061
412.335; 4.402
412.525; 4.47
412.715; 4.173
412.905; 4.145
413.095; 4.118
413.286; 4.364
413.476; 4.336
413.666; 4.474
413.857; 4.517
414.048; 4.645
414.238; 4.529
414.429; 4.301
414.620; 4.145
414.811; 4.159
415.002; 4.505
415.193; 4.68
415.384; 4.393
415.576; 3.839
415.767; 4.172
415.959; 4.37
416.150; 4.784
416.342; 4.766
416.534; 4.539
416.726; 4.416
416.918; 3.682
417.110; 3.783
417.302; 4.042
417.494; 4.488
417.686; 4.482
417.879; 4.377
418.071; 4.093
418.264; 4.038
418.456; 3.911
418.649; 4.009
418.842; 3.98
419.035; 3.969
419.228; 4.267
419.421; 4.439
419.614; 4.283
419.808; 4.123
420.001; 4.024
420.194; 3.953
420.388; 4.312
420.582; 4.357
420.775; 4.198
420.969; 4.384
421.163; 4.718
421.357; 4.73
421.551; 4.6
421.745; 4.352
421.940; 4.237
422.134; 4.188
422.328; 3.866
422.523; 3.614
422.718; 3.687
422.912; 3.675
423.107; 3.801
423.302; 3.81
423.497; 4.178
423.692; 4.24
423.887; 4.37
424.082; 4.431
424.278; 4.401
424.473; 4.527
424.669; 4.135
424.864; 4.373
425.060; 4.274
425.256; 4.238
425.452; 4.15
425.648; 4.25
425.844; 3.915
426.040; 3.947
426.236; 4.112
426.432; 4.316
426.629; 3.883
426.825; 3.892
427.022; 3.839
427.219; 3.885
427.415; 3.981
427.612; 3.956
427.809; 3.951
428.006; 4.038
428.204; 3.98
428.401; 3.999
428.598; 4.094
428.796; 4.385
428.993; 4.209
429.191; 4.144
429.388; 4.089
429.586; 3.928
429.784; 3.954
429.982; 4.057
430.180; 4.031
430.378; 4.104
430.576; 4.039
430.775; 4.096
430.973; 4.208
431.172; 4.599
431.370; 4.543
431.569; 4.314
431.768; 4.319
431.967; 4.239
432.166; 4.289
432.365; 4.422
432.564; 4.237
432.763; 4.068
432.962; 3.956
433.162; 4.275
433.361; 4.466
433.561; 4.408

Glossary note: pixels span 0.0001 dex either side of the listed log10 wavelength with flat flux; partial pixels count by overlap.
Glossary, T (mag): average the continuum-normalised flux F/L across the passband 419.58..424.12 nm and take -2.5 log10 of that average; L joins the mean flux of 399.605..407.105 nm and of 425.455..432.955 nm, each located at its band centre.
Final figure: -0.14 mag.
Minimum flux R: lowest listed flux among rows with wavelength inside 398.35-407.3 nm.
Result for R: 1.332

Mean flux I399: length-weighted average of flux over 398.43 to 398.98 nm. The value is 2.63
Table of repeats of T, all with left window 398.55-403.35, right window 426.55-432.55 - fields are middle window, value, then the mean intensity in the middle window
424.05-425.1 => -0.13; 4.36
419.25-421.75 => -0.18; 4.34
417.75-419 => -0.15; 4.07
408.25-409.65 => 0.49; 1.96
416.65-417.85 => -0.19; 4.16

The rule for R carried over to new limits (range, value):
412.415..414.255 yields 4.118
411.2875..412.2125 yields 3.977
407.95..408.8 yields 1.641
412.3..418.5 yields 3.682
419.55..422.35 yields 3.866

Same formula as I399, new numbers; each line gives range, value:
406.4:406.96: 2.77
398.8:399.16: 2.51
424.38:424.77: 4.33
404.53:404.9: 2.35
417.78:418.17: 4.23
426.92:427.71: 3.91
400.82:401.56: 2.68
